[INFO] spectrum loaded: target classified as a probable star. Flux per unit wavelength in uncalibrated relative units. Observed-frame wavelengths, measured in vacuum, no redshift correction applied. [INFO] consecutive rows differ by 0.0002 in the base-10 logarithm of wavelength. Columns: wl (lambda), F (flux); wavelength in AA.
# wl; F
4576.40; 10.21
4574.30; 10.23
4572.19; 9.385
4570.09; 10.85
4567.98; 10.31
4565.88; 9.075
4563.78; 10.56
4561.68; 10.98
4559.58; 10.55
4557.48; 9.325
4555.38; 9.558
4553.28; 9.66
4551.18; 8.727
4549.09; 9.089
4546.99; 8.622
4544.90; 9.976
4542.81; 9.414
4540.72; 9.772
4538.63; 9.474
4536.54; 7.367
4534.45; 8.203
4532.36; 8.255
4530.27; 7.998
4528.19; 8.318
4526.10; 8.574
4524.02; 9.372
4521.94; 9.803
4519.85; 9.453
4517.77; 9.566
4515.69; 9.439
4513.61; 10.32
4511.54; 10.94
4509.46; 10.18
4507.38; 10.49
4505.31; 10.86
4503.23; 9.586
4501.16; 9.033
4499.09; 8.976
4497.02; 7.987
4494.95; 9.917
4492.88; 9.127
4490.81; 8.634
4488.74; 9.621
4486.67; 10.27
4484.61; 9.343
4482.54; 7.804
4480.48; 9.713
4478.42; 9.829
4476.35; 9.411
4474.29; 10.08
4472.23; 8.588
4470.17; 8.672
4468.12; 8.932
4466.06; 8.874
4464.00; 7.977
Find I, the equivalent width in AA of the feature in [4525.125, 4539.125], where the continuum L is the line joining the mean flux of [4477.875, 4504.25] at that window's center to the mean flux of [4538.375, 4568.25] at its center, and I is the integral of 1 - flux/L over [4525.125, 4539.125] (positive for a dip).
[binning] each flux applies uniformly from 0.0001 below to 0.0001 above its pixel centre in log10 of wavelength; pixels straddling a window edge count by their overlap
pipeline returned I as 1.8 AA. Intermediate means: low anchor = 9.21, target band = 8.26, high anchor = 9.66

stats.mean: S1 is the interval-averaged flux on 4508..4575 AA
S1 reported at 9.48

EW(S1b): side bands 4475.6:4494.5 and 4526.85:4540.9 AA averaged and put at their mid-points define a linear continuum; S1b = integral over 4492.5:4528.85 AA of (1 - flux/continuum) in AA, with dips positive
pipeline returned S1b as -3.03 AA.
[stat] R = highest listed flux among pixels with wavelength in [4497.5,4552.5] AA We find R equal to 10.94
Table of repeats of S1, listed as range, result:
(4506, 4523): 10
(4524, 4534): 8.4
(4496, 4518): 9.77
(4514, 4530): 9.2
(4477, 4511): 9.48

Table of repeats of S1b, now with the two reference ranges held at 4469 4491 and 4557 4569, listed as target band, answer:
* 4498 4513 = -0.70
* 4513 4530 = 0.81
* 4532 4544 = 1.36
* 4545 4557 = 1.00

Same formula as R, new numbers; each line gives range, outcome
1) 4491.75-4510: 10.86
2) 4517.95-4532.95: 9.803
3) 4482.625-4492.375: 10.27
